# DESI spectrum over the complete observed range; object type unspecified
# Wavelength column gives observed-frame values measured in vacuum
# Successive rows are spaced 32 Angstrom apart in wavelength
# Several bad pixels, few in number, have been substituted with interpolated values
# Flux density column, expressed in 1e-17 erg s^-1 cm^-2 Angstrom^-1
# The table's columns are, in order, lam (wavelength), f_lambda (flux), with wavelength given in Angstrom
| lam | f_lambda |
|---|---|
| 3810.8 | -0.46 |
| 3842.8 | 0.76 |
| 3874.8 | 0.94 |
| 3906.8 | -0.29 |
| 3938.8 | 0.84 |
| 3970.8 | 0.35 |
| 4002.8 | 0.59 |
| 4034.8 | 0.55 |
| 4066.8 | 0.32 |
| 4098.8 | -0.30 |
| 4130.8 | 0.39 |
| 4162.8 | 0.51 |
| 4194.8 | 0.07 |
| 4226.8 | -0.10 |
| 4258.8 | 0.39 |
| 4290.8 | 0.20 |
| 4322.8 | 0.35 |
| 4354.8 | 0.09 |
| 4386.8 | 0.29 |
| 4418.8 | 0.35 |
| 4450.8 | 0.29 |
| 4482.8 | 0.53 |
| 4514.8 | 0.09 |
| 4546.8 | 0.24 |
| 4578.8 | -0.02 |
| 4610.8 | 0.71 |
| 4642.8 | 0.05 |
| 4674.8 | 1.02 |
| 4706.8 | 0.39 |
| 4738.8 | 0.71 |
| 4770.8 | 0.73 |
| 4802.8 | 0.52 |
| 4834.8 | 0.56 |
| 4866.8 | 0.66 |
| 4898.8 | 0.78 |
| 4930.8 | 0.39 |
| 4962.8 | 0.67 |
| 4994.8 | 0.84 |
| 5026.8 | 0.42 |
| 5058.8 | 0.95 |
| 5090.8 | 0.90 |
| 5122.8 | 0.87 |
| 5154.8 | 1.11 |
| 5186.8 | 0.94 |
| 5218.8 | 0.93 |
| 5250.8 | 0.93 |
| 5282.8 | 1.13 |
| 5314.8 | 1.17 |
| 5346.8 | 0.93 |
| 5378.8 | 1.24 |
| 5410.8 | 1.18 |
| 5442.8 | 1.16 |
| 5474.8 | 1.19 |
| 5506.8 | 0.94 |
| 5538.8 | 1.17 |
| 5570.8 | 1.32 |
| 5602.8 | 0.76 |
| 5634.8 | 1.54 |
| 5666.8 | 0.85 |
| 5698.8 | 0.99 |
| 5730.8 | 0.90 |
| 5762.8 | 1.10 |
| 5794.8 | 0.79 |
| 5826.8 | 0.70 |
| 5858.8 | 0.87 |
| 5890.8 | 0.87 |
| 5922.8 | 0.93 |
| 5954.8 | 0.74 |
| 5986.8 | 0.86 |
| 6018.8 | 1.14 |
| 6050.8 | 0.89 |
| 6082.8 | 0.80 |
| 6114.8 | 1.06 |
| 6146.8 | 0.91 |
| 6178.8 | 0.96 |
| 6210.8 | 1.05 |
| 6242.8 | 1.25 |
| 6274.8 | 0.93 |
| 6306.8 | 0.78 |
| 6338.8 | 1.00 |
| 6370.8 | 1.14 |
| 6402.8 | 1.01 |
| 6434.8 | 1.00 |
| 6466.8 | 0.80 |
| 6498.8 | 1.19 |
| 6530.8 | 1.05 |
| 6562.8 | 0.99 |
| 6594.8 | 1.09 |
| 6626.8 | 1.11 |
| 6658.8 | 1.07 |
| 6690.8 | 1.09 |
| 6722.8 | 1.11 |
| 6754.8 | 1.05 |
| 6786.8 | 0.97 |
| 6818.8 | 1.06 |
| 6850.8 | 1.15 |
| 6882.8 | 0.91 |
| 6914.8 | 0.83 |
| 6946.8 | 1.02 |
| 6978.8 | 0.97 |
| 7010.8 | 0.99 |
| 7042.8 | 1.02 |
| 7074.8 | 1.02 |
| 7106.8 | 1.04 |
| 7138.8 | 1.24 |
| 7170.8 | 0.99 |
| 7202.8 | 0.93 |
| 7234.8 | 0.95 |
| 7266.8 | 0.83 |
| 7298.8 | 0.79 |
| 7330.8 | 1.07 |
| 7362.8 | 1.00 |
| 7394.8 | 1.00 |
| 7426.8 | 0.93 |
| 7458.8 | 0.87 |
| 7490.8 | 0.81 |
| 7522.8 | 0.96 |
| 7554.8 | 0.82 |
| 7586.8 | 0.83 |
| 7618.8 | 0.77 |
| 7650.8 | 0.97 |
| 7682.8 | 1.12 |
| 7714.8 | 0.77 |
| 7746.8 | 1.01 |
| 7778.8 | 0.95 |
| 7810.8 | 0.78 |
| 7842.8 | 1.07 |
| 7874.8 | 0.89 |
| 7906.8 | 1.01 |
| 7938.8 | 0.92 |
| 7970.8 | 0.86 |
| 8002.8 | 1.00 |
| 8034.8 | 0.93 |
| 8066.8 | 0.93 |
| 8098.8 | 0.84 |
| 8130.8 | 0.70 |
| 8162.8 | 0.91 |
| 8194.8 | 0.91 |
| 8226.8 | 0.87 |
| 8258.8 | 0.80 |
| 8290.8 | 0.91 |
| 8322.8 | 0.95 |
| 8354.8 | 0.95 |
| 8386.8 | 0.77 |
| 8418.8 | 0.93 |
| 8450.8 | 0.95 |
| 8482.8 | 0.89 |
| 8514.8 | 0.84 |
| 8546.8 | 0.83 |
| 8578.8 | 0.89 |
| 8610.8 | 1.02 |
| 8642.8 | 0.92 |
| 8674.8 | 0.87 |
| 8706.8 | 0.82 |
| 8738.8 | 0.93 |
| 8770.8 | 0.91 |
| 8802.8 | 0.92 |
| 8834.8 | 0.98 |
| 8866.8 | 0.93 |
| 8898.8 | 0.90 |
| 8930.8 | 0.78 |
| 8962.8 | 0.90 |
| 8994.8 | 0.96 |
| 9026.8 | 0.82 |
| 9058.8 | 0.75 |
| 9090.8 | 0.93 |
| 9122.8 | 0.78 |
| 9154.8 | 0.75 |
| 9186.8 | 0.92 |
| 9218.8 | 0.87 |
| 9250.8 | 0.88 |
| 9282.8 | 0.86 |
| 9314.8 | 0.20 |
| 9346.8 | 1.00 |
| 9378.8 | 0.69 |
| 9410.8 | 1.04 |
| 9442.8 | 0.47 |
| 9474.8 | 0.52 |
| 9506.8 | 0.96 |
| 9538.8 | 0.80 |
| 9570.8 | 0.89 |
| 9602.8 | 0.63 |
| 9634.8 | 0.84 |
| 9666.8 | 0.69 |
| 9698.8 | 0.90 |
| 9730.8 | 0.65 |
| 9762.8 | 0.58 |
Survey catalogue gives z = 0.169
